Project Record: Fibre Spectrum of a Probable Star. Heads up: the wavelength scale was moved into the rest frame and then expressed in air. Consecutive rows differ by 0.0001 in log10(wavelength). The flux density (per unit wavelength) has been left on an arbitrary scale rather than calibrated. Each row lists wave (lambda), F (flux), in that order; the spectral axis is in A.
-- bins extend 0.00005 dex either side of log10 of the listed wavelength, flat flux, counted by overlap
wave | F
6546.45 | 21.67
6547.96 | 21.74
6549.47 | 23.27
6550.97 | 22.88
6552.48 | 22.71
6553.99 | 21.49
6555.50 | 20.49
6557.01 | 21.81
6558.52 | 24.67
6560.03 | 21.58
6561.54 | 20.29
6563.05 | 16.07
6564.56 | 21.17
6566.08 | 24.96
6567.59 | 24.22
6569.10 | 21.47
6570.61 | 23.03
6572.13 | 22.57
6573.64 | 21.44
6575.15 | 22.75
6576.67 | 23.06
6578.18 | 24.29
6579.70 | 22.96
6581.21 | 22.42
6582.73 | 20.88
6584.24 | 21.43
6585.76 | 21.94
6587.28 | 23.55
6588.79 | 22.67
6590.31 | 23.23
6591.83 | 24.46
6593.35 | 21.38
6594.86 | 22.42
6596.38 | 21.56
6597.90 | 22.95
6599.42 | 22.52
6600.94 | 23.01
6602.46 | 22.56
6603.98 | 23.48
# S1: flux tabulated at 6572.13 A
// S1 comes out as 22.57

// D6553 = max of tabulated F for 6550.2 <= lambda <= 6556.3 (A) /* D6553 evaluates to 22.88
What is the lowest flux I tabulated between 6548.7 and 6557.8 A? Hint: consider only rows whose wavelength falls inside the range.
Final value 20.49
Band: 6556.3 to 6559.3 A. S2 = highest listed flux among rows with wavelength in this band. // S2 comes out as 24.67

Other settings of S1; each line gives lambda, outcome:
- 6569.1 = 21.47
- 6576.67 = 23.06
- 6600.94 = 23.01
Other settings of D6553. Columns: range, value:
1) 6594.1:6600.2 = 22.95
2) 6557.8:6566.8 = 24.96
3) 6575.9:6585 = 24.29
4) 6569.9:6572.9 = 23.03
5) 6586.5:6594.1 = 24.46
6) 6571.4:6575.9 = 22.75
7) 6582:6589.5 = 23.55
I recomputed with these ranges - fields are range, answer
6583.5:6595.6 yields 21.38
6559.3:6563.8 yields 16.07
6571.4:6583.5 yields 20.88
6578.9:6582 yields 22.42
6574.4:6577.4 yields 22.75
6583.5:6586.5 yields 21.43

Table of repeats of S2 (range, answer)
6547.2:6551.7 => 23.27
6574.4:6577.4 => 23.06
